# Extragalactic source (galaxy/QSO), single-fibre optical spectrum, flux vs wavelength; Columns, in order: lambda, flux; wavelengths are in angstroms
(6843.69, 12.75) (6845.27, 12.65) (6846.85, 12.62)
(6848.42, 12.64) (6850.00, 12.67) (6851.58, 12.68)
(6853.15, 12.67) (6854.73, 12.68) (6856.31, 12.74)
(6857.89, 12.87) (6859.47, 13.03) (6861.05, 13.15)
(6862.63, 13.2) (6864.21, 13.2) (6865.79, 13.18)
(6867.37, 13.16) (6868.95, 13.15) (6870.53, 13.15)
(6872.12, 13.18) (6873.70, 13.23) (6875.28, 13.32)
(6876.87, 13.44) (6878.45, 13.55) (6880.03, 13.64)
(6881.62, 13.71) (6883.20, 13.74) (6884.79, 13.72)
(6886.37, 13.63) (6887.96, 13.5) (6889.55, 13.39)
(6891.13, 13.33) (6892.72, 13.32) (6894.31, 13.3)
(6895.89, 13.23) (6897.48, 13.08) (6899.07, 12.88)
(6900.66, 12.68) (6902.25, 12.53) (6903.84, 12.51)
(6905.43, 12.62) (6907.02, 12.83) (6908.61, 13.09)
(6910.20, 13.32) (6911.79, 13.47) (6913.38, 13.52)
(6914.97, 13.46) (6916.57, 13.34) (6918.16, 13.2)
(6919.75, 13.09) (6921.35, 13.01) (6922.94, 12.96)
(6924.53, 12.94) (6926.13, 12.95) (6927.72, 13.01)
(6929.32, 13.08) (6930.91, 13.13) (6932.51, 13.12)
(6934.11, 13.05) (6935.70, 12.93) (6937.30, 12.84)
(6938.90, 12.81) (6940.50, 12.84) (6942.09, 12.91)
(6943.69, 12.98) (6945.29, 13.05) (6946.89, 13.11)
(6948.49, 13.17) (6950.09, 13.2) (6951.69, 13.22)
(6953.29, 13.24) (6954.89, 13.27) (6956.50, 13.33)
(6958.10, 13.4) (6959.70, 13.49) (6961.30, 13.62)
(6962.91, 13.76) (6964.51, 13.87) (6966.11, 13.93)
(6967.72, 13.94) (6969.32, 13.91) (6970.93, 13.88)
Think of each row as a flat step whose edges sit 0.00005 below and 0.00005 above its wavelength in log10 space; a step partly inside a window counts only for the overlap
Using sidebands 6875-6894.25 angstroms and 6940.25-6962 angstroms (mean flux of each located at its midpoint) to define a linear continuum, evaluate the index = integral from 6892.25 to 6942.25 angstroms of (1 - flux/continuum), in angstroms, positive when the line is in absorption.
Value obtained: 1.3 angstroms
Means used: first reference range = 13.5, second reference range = 13.2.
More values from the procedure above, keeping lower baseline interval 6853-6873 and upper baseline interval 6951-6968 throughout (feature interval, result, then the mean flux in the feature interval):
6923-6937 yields 0.39 angstroms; 13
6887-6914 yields 0.28 angstroms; 13.1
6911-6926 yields 0.13 angstroms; 13.2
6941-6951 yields 0.30 angstroms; 13.1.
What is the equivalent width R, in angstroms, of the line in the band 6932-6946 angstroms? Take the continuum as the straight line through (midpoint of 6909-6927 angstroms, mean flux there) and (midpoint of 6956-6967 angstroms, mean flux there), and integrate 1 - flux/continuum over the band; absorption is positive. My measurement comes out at 0.5 angstroms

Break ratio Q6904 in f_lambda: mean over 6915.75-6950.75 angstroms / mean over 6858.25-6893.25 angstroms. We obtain 0.98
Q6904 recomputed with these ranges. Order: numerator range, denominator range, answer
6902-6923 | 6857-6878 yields 0.99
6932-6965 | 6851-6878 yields 1.01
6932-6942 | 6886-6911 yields 0.99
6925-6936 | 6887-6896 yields 0.98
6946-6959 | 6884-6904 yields 1.00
